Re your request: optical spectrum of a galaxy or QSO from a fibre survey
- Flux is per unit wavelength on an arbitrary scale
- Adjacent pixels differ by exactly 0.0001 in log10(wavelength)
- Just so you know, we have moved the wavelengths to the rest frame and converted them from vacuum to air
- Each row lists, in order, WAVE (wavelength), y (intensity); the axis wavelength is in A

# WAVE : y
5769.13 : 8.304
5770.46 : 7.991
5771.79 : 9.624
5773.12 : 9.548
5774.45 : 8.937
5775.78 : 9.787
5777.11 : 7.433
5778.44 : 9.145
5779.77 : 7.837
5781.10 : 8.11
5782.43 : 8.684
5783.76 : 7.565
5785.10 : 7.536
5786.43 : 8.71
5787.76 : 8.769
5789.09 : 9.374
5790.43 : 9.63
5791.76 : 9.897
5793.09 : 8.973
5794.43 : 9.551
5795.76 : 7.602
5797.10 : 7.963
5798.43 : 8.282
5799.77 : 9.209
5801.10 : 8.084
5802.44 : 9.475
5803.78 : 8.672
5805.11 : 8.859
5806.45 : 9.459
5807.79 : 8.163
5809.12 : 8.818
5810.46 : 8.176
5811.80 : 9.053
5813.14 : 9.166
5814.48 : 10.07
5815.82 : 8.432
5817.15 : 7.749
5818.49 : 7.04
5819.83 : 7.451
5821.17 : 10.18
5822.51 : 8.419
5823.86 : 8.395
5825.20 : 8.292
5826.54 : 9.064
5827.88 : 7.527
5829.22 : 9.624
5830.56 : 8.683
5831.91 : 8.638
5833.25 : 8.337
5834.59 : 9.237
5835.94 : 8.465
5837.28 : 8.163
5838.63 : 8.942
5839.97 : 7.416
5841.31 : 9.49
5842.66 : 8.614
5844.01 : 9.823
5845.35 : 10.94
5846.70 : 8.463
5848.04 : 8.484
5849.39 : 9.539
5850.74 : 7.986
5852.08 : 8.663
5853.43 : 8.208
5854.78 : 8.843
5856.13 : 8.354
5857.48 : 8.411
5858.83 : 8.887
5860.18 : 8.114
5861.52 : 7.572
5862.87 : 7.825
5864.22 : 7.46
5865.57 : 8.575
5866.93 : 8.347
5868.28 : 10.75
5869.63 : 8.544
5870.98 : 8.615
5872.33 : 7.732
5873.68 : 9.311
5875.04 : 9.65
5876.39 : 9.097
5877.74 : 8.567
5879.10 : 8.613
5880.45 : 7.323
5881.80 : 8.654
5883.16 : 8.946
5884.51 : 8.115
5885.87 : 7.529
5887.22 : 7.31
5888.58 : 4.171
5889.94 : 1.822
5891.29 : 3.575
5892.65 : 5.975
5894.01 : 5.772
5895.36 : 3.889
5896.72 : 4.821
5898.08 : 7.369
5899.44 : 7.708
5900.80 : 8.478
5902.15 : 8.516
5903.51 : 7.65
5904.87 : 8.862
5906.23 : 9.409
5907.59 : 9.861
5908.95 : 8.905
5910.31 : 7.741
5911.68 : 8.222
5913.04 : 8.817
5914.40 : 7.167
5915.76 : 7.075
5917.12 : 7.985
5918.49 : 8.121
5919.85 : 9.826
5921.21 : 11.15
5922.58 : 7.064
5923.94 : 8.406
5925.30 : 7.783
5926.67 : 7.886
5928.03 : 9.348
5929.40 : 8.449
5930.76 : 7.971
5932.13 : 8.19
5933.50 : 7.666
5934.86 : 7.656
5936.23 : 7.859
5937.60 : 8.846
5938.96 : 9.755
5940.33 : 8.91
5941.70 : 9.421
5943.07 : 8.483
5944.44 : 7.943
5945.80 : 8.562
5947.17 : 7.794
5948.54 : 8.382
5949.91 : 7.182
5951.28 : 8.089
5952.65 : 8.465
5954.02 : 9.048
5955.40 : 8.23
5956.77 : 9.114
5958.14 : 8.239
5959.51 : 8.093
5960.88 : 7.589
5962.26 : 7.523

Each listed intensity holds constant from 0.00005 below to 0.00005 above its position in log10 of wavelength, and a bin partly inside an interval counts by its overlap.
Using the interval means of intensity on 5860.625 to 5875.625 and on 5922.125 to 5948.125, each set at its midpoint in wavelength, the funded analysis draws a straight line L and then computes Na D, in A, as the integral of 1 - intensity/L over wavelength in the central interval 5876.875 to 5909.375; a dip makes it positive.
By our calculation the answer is 5.1 A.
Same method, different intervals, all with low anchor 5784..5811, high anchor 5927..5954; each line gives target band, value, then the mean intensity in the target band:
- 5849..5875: 0.1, 8.53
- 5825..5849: -0.5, 8.81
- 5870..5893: 3.1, 7.39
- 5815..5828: 0.6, 8.31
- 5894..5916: 1.9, 7.73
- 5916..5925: -0.2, 8.64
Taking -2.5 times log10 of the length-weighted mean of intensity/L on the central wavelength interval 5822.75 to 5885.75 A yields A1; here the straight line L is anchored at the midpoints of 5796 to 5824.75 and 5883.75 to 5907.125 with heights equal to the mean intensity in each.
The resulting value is -0.147 mag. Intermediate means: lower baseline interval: 8.6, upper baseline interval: 6.57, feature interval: 8.62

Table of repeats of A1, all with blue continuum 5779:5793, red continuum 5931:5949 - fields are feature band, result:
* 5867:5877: -0.07 mag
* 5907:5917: 0.03 mag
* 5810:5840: 0.00 mag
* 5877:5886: 0.03 mag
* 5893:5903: 0.26 mag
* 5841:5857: -0.05 mag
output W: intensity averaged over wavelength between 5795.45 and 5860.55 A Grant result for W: 8.66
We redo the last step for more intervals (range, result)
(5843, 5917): 7.95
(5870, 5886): 8.55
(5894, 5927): 7.99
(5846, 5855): 8.59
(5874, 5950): 7.88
